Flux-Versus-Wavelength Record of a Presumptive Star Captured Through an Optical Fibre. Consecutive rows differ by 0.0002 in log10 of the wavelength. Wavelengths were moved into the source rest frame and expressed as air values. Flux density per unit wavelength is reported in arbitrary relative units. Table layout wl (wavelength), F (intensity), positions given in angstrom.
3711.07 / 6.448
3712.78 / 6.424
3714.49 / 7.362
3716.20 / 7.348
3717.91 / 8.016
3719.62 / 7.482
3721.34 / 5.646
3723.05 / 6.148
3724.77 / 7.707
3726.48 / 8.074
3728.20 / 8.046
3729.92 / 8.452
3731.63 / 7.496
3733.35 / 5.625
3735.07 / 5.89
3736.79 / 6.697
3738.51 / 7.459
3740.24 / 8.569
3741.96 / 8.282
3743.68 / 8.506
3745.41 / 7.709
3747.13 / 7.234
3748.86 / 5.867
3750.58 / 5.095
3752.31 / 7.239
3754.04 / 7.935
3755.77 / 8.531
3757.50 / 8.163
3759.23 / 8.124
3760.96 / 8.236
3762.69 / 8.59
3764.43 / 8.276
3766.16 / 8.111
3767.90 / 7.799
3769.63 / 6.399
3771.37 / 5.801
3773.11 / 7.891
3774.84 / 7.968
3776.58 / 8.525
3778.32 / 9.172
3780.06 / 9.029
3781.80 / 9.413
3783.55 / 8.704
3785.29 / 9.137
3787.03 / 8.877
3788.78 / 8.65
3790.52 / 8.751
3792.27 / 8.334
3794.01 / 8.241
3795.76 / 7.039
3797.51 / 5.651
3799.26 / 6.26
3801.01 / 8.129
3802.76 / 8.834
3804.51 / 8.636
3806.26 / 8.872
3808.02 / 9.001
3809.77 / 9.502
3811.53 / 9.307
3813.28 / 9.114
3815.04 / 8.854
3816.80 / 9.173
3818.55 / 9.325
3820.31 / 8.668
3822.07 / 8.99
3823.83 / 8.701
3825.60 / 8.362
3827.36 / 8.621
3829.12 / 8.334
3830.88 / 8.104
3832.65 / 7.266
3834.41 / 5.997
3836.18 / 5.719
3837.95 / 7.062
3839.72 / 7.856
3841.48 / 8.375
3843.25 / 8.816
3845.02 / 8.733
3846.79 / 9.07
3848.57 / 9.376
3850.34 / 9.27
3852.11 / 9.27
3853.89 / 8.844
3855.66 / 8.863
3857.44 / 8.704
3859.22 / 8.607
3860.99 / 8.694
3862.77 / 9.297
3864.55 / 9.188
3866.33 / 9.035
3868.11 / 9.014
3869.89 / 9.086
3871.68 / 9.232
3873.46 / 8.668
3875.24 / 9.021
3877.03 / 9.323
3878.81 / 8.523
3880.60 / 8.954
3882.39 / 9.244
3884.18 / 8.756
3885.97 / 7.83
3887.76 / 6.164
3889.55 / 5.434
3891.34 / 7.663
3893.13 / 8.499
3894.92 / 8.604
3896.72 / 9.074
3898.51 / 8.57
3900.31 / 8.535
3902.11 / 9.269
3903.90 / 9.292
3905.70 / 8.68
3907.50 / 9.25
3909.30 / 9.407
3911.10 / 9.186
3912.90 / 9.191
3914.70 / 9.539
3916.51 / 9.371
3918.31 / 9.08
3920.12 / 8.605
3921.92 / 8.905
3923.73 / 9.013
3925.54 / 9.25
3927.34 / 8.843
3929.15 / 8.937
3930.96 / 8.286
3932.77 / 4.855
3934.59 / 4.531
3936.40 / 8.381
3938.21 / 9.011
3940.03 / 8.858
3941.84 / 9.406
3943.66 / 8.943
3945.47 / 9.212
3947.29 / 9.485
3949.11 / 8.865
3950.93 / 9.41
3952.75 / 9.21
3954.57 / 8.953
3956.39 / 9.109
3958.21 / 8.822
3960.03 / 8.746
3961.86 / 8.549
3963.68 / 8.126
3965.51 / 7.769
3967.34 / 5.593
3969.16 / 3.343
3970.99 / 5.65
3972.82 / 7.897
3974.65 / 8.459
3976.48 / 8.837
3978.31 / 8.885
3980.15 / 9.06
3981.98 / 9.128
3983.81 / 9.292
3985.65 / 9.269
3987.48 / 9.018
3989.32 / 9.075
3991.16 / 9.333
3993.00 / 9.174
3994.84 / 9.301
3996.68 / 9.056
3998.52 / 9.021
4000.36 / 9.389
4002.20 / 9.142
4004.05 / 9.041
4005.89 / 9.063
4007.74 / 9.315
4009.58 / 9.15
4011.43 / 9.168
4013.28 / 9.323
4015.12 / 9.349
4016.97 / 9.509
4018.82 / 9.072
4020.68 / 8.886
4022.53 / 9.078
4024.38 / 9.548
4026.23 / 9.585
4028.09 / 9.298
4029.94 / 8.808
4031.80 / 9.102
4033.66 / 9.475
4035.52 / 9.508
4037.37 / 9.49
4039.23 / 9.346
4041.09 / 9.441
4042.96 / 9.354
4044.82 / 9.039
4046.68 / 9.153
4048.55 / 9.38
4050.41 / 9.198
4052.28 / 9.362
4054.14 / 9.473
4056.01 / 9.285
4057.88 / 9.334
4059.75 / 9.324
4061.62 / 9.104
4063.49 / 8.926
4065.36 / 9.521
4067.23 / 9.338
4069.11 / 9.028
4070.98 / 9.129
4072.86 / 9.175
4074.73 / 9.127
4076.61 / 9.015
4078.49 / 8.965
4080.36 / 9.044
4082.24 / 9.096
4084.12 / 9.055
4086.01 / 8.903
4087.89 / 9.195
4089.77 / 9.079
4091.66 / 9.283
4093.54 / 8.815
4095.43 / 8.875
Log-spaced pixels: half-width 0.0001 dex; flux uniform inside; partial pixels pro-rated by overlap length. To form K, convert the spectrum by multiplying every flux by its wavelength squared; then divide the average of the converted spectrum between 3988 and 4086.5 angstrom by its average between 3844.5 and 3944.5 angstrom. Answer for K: 1.1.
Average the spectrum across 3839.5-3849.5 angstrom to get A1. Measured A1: 8.77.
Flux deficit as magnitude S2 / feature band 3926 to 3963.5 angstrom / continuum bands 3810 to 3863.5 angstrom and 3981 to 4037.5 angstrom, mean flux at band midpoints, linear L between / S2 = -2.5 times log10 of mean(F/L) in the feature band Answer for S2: 0.05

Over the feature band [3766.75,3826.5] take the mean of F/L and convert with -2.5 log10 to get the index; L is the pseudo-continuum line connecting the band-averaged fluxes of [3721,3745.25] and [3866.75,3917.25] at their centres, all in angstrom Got -0.06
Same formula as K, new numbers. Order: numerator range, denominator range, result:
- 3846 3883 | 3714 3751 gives 1.33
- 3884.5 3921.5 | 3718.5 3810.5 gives 1.18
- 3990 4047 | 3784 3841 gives 1.25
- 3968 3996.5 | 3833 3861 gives 1.08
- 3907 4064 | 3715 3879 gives 1.19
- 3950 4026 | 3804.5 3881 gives 1.08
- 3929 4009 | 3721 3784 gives 1.24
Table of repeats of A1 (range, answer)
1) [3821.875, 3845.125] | 7.87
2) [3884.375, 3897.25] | 7.63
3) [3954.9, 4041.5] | 8.8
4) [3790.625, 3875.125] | 8.48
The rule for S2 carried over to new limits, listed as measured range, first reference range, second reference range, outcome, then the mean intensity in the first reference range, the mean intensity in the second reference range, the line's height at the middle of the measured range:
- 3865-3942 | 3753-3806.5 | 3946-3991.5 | -0.03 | 8.12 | 8.39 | 8.3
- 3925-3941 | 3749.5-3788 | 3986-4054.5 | 0.13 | 8.04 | 9.24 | 8.82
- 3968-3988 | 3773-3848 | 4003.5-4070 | 0.13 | 8.36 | 9.26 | 9.03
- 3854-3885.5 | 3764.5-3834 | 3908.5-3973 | -0.08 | 8.33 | 8.34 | 8.34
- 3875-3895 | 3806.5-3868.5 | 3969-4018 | 0.07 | 8.6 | 8.84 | 8.67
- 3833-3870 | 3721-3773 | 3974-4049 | -0.05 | 7.42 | 9.19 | 8.12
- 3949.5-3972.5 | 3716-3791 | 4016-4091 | 0.13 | 7.74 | 9.22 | 8.76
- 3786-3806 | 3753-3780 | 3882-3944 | 0.01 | 8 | 8.46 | 8.09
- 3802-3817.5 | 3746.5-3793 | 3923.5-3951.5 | -0.12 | 8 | 8.43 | 8.1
